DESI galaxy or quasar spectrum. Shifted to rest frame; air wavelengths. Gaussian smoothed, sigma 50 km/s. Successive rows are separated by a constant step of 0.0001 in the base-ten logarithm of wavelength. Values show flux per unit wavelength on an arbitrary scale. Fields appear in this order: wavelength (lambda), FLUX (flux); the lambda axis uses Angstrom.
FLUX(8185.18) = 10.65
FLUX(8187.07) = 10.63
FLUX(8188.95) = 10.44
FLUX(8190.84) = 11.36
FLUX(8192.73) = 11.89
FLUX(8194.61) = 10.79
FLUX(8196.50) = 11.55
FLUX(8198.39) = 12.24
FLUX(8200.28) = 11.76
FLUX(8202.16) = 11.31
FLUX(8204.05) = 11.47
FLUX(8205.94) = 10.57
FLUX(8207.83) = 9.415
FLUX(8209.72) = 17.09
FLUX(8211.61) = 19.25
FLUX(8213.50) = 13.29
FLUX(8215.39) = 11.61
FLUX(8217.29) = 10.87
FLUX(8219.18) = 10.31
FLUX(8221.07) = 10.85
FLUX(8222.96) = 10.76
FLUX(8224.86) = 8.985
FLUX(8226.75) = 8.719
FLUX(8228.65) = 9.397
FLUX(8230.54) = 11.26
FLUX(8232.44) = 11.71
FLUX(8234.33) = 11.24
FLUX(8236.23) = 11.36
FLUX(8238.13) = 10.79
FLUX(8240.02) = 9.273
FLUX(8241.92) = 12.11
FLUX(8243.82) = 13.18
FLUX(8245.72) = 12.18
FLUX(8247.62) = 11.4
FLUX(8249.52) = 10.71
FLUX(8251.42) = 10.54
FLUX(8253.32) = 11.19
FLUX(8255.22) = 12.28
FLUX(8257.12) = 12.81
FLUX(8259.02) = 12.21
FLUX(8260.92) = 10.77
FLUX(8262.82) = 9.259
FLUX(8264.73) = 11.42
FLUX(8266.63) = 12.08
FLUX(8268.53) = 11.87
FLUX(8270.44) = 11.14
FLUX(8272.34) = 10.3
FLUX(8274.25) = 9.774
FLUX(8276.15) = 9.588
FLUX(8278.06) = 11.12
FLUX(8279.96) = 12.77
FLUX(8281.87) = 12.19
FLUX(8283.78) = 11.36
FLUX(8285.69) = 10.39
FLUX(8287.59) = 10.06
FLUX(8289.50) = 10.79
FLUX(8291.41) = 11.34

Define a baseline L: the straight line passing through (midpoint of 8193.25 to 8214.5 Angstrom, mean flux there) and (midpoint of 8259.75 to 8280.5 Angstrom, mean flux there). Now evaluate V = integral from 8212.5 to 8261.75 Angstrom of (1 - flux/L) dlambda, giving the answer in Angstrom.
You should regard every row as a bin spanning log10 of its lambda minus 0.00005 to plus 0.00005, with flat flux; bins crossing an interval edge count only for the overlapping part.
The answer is 2.4 Angstrom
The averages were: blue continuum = 12.6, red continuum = 10.9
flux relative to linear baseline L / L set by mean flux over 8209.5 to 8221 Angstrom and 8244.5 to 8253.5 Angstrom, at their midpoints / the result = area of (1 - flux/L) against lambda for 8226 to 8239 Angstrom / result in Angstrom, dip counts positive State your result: 1.7 Angstrom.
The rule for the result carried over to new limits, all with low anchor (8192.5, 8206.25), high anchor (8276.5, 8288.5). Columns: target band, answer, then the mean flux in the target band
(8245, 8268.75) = -0.2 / 11.4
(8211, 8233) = 0.2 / 11.3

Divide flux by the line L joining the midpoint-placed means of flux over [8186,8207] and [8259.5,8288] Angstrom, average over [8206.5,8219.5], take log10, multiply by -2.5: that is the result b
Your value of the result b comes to -0.18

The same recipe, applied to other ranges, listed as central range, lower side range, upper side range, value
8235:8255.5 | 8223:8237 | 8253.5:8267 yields -0.04 mag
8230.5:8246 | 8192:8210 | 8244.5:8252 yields -0.01 mag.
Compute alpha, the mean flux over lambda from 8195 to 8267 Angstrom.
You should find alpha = 11.5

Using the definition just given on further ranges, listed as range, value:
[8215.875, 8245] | 10.7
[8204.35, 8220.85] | 12.7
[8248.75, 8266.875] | 11.3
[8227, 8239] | 10.8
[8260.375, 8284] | 11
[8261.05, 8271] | 11.1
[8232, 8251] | 11.4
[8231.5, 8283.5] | 11.3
